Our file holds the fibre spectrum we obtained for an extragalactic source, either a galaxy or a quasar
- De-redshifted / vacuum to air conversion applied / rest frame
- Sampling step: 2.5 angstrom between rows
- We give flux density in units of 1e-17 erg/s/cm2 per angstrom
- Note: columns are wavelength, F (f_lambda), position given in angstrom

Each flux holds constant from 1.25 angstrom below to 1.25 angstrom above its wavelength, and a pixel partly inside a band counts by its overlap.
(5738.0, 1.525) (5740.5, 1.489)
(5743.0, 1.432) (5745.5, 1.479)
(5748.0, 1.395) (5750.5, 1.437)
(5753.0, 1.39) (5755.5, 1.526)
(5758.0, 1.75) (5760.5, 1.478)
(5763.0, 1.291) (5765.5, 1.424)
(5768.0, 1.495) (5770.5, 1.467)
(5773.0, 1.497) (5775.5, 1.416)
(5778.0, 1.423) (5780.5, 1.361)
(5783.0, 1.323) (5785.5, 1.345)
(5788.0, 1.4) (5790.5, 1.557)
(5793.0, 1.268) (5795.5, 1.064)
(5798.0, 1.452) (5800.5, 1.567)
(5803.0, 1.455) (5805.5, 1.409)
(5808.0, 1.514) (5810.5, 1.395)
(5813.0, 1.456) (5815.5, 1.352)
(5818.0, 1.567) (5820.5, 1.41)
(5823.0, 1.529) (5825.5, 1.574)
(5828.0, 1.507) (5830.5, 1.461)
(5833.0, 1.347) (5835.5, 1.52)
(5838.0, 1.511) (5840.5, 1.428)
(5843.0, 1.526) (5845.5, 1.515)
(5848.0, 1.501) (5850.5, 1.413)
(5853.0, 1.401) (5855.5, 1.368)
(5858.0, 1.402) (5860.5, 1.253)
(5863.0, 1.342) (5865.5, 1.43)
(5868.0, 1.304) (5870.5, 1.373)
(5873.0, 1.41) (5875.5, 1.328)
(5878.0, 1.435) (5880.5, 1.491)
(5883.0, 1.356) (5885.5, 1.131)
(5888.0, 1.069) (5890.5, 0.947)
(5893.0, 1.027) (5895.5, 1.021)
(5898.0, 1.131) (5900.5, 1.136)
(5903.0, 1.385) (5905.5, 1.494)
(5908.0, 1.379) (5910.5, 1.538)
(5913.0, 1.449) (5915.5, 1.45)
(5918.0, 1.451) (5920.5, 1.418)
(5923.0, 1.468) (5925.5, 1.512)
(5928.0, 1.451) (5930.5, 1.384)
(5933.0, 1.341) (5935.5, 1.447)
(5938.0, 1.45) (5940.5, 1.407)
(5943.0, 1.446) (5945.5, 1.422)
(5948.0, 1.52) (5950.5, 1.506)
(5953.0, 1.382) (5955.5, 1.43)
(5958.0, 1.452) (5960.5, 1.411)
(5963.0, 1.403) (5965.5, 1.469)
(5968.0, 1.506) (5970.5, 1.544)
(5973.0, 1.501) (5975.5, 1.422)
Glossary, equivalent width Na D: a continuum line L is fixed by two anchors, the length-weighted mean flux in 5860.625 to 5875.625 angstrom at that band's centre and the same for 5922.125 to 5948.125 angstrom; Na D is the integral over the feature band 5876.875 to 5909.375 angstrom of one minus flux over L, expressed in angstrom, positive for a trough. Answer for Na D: 3.7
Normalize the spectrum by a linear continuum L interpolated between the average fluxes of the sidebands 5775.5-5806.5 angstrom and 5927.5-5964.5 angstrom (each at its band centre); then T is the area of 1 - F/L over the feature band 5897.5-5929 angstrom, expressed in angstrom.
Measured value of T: 0.2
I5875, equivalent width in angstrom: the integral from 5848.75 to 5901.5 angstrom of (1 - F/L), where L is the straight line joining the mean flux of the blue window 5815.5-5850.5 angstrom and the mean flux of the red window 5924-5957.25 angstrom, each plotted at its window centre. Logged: 6.81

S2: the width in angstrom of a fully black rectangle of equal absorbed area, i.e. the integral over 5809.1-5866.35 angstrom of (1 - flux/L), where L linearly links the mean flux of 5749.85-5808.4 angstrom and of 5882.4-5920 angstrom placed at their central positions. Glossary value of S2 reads -3.98 angstrom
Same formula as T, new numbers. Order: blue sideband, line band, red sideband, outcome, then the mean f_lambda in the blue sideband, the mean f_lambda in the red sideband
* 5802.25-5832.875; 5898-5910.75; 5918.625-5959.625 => 0.9 angstrom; 1.46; 1.44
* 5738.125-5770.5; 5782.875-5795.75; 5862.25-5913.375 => 0.7 angstrom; 1.47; 1.29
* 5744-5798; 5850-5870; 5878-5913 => -1.0 angstrom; 1.42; 1.25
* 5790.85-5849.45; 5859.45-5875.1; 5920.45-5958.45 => 1.0 angstrom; 1.45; 1.44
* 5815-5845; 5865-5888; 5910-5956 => 1.9 angstrom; 1.48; 1.44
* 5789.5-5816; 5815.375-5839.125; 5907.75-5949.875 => -1.1 angstrom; 1.41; 1.45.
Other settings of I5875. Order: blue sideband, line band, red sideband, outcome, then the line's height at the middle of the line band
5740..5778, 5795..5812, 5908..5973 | 0.41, 1.46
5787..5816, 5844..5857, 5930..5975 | -0.18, 1.42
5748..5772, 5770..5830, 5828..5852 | 1.65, 1.47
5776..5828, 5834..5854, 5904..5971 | -0.64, 1.43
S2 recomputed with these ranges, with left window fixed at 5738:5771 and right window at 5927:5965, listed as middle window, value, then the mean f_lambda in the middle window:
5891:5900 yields 2.40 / 1.06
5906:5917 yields -0.15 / 1.46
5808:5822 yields 0.11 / 1.44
